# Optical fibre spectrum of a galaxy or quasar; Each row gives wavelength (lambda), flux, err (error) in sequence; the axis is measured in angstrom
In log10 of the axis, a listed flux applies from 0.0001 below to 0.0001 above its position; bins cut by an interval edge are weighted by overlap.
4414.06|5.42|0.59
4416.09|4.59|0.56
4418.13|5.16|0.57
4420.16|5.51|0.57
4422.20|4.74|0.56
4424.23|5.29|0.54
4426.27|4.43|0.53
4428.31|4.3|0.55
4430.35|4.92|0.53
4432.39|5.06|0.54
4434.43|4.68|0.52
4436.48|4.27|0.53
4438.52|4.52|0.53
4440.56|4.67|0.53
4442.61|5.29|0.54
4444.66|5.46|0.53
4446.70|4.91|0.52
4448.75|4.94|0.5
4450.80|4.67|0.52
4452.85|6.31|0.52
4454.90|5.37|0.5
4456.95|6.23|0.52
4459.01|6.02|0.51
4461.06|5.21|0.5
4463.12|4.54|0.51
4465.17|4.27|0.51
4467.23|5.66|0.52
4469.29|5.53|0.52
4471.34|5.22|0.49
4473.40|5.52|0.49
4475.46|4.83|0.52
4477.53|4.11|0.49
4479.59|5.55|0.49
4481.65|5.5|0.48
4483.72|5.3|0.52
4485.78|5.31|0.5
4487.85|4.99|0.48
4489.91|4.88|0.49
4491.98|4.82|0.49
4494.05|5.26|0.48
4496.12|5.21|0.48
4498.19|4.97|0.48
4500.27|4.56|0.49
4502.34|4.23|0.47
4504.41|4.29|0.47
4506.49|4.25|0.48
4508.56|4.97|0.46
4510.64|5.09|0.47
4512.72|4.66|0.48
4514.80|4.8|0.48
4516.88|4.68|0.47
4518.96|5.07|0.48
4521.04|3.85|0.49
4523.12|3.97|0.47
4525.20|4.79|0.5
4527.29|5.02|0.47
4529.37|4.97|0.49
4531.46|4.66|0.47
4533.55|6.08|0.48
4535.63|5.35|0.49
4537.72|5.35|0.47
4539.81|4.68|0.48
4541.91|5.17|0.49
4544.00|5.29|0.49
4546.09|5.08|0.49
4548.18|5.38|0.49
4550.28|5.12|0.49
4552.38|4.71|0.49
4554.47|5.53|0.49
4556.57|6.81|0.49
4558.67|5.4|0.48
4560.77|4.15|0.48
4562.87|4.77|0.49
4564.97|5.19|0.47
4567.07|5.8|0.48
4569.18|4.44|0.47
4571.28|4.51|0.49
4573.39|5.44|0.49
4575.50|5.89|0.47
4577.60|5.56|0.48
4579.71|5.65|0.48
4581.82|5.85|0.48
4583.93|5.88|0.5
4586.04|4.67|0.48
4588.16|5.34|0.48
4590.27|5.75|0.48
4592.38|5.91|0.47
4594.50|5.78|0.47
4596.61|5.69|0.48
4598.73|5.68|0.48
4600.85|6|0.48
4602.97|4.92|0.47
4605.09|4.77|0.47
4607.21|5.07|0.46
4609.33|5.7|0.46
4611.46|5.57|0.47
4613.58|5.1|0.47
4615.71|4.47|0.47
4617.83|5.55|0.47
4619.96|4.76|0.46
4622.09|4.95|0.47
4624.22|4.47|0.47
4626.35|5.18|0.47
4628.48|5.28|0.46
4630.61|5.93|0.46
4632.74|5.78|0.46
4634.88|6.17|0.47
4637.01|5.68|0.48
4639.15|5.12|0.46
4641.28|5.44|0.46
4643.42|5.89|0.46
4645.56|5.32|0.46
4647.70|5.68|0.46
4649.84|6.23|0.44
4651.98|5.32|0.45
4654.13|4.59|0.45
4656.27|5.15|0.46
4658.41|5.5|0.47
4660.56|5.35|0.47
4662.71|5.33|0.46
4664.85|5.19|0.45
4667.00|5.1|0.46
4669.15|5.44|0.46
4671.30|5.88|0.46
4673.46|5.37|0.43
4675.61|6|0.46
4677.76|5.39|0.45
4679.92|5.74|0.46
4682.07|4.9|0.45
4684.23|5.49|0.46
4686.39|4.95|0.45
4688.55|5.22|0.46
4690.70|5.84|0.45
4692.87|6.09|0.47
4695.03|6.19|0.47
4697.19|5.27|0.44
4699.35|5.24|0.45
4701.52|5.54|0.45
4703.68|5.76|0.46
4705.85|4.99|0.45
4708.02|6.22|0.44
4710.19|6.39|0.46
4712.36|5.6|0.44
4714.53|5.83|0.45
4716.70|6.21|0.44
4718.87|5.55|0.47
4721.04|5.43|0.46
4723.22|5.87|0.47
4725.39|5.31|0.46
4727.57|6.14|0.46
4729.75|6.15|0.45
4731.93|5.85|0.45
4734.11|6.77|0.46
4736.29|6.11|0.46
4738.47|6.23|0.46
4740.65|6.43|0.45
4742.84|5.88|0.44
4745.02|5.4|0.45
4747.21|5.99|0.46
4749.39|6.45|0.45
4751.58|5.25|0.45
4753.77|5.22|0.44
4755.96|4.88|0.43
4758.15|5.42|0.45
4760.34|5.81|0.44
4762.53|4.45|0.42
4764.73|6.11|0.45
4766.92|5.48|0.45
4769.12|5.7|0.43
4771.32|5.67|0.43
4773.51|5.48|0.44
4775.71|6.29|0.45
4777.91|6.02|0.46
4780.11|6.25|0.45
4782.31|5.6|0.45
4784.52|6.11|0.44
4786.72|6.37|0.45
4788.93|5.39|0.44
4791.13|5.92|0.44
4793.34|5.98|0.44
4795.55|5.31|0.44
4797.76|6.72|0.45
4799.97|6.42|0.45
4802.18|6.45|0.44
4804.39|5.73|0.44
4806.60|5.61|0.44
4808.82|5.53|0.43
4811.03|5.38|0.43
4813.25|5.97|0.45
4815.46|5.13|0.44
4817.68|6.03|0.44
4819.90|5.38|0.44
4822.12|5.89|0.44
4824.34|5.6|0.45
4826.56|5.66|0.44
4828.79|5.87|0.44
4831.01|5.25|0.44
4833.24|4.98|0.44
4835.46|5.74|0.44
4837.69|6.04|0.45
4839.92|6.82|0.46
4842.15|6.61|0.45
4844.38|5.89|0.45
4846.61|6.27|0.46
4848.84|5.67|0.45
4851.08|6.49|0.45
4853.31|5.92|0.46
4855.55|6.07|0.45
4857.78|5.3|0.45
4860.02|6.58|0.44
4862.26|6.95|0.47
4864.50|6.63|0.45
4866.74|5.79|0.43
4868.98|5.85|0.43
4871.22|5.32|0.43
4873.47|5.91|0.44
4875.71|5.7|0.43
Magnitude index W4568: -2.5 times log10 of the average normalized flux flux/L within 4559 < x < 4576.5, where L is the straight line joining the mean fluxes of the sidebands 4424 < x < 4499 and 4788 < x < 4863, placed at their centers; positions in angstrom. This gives 0.059 mag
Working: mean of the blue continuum 5.08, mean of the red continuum 5.9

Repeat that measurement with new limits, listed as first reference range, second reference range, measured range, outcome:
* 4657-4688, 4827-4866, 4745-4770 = 0.04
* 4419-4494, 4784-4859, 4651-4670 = 0.06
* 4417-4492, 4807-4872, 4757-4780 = 0.01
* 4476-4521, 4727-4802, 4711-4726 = 0.00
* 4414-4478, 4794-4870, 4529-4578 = 0.02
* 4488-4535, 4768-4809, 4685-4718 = -0.02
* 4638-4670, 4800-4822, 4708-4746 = -0.08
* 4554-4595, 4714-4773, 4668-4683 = 0.02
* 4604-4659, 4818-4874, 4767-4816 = -0.01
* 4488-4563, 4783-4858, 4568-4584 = -0.06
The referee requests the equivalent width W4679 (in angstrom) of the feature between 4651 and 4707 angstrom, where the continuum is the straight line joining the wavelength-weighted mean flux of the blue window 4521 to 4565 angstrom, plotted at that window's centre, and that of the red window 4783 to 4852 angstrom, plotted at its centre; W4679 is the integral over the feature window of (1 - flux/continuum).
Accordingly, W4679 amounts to 0.60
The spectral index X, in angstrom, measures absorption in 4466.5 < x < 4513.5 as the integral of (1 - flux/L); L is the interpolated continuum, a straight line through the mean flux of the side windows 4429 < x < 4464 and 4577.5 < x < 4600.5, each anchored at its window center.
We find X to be 2.5 angstrom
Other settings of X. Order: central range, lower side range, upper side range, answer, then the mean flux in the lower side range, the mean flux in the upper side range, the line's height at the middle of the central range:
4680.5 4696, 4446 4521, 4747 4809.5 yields 0.06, 5.03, 5.78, 5.55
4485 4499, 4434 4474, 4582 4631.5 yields 0.40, 5.17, 5.33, 5.21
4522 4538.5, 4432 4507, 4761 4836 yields 0.51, 5.04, 5.75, 5.17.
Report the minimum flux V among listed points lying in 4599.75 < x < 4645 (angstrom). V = 4.47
